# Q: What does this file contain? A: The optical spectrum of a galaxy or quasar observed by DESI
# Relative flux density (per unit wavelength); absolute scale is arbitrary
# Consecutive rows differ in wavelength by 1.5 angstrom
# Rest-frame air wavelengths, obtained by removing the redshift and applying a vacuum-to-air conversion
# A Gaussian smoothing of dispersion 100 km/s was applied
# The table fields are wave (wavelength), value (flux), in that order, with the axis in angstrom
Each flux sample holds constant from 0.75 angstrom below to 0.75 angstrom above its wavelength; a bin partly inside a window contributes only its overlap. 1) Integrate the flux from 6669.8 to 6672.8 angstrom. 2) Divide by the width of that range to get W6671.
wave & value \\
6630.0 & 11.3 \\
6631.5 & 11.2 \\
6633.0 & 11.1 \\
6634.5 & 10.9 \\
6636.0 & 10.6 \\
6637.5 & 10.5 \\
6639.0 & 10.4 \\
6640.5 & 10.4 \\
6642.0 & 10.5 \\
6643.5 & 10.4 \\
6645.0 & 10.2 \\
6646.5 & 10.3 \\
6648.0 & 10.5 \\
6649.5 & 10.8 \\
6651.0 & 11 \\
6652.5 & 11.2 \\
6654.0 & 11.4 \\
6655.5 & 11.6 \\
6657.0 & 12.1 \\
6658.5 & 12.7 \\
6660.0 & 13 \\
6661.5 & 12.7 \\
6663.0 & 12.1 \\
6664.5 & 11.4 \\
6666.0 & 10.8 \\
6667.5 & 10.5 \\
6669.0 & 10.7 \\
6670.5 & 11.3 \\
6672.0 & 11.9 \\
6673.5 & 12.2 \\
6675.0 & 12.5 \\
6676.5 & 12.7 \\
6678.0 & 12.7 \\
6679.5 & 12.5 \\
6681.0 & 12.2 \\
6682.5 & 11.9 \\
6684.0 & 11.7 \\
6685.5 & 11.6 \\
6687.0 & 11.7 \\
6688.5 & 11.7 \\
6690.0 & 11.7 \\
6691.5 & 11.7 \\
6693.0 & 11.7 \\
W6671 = 11.6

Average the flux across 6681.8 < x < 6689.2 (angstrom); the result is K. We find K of 11.7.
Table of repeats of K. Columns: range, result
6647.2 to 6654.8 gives 11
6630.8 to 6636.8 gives 10.9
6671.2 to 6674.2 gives 12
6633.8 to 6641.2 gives 10.6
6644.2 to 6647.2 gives 10.3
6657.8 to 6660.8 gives 12.8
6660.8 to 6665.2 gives 12.1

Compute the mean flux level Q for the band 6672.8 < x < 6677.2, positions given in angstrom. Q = 12.5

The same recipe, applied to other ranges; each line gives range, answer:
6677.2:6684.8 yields 12.2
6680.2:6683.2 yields 12.1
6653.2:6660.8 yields 12.2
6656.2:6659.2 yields 12.4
